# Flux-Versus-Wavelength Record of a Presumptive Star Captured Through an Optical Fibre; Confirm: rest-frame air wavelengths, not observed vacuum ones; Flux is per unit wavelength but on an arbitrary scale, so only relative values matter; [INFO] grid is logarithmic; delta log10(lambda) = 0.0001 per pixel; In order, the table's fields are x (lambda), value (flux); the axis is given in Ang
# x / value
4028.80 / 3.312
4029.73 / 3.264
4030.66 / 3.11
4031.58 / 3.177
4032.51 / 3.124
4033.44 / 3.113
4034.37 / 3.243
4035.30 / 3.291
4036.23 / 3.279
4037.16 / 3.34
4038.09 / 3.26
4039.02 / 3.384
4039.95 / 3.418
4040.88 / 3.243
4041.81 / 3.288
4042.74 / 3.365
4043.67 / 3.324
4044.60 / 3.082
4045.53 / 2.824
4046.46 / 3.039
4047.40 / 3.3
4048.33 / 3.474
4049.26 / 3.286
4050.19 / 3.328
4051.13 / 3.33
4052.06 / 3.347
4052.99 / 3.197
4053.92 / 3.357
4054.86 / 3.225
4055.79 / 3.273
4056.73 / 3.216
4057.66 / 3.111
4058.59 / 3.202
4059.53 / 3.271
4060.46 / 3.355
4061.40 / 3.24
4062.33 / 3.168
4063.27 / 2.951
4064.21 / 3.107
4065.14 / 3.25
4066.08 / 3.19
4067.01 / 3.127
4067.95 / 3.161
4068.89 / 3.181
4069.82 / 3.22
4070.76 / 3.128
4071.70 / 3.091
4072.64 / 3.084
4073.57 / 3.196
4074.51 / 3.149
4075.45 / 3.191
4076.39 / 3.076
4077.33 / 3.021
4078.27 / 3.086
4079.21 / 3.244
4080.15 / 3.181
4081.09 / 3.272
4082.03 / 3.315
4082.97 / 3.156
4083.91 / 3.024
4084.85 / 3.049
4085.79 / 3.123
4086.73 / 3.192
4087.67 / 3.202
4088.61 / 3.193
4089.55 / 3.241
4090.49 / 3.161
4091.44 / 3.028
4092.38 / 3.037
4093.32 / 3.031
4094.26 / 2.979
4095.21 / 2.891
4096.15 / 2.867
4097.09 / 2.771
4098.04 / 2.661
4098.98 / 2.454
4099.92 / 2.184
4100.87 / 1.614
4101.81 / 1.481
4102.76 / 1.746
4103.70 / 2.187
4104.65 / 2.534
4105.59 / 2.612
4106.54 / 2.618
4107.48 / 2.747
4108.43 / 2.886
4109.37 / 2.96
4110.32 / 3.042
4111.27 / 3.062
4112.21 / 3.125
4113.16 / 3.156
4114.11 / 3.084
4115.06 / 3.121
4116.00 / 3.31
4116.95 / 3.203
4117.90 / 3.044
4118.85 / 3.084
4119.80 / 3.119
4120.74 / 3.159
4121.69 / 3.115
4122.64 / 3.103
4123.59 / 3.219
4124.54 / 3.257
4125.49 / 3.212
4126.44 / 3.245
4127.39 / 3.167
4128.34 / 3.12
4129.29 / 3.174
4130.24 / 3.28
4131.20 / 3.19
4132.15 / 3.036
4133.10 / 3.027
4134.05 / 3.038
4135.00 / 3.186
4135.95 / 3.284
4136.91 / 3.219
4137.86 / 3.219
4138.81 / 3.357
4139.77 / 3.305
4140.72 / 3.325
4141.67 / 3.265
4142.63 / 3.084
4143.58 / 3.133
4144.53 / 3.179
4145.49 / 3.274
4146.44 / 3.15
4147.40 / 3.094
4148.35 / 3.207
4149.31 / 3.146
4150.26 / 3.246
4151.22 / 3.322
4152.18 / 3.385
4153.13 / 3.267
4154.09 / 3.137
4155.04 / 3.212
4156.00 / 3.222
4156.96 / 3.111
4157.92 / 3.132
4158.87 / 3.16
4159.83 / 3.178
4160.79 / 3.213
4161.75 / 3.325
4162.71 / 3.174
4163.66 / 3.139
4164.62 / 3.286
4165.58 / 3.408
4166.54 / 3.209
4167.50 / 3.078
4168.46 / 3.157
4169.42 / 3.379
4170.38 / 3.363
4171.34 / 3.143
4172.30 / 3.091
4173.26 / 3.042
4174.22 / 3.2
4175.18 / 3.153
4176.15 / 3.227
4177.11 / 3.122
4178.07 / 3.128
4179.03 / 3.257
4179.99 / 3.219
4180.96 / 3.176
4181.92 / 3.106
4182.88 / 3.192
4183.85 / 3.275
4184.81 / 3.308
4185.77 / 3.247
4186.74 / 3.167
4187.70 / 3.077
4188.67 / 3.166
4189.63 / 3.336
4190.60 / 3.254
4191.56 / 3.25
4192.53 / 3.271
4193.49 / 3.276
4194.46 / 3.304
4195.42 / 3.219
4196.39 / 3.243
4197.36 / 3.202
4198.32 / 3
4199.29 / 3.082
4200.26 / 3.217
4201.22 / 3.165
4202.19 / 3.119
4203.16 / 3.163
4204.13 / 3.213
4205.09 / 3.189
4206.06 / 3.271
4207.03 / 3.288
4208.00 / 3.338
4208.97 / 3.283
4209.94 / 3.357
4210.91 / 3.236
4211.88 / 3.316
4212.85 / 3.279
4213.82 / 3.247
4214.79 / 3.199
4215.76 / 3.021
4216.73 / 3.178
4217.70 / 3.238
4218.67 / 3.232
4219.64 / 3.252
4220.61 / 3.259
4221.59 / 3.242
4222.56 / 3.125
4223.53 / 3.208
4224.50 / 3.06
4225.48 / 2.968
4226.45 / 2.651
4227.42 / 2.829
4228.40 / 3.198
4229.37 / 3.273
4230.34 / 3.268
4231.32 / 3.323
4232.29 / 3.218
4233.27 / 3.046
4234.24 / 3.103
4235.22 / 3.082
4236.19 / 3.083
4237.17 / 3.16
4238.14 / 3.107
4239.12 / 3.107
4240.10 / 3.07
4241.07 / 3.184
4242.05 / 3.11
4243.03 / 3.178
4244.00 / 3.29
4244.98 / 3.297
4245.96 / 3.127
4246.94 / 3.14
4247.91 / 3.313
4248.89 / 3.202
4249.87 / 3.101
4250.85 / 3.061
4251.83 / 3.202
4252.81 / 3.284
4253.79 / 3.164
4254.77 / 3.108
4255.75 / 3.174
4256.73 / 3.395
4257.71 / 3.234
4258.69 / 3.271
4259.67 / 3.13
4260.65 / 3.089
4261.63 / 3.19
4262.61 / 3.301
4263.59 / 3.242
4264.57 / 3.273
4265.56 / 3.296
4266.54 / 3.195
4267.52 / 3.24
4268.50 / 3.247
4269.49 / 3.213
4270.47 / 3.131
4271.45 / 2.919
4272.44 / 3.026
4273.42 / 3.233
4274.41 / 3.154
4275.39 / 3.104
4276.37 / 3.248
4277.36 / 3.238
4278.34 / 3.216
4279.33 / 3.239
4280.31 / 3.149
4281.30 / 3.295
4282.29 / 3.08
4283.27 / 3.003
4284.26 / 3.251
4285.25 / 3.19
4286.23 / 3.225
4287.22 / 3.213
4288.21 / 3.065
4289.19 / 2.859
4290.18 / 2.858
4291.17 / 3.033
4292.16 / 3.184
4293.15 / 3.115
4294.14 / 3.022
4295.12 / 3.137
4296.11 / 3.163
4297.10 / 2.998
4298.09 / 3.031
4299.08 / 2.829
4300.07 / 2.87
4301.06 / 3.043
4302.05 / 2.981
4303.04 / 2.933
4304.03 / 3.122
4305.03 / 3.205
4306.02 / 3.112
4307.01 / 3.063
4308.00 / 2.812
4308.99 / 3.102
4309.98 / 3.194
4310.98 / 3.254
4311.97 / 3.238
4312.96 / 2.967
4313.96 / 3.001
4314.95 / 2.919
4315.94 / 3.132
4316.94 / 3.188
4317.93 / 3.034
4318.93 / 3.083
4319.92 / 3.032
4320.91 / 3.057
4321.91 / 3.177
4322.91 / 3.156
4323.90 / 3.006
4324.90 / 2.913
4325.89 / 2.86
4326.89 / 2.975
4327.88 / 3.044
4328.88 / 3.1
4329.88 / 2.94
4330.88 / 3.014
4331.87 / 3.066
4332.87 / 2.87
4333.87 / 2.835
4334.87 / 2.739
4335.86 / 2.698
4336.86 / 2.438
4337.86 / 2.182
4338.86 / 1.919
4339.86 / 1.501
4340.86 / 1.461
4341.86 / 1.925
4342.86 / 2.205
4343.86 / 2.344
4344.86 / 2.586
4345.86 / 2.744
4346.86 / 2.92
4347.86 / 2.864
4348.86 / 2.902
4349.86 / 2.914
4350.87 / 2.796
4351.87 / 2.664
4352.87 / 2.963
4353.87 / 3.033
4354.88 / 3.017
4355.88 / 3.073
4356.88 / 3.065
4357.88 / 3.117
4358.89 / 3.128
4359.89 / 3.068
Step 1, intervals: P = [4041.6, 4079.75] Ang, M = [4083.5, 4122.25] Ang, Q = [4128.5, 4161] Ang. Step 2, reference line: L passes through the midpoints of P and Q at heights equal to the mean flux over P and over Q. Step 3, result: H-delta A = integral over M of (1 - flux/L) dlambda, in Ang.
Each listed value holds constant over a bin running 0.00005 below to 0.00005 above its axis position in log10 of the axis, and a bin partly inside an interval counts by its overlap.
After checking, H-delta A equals 4.1 Ang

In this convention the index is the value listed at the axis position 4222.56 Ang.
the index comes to 3.125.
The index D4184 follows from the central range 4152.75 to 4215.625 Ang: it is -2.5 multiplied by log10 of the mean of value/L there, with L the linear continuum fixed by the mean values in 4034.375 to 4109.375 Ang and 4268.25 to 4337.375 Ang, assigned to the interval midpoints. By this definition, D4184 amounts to -0.056 mag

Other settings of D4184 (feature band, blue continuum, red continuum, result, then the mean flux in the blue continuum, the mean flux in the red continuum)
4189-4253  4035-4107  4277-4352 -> -0.08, 3.05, 2.91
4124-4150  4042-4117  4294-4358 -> -0.07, 3.03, 2.87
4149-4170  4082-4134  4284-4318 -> -0.09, 2.94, 3.07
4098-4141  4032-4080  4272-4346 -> 0.07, 3.21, 2.94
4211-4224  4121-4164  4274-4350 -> -0.05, 3.2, 2.93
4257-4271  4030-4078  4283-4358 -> -0.09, 3.21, 2.9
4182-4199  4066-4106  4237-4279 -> -0.05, 2.91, 3.19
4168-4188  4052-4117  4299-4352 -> -0.09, 2.99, 2.83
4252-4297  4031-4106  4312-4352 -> -0.12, 3.06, 2.76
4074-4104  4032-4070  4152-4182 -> 0.12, 3.23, 3.2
